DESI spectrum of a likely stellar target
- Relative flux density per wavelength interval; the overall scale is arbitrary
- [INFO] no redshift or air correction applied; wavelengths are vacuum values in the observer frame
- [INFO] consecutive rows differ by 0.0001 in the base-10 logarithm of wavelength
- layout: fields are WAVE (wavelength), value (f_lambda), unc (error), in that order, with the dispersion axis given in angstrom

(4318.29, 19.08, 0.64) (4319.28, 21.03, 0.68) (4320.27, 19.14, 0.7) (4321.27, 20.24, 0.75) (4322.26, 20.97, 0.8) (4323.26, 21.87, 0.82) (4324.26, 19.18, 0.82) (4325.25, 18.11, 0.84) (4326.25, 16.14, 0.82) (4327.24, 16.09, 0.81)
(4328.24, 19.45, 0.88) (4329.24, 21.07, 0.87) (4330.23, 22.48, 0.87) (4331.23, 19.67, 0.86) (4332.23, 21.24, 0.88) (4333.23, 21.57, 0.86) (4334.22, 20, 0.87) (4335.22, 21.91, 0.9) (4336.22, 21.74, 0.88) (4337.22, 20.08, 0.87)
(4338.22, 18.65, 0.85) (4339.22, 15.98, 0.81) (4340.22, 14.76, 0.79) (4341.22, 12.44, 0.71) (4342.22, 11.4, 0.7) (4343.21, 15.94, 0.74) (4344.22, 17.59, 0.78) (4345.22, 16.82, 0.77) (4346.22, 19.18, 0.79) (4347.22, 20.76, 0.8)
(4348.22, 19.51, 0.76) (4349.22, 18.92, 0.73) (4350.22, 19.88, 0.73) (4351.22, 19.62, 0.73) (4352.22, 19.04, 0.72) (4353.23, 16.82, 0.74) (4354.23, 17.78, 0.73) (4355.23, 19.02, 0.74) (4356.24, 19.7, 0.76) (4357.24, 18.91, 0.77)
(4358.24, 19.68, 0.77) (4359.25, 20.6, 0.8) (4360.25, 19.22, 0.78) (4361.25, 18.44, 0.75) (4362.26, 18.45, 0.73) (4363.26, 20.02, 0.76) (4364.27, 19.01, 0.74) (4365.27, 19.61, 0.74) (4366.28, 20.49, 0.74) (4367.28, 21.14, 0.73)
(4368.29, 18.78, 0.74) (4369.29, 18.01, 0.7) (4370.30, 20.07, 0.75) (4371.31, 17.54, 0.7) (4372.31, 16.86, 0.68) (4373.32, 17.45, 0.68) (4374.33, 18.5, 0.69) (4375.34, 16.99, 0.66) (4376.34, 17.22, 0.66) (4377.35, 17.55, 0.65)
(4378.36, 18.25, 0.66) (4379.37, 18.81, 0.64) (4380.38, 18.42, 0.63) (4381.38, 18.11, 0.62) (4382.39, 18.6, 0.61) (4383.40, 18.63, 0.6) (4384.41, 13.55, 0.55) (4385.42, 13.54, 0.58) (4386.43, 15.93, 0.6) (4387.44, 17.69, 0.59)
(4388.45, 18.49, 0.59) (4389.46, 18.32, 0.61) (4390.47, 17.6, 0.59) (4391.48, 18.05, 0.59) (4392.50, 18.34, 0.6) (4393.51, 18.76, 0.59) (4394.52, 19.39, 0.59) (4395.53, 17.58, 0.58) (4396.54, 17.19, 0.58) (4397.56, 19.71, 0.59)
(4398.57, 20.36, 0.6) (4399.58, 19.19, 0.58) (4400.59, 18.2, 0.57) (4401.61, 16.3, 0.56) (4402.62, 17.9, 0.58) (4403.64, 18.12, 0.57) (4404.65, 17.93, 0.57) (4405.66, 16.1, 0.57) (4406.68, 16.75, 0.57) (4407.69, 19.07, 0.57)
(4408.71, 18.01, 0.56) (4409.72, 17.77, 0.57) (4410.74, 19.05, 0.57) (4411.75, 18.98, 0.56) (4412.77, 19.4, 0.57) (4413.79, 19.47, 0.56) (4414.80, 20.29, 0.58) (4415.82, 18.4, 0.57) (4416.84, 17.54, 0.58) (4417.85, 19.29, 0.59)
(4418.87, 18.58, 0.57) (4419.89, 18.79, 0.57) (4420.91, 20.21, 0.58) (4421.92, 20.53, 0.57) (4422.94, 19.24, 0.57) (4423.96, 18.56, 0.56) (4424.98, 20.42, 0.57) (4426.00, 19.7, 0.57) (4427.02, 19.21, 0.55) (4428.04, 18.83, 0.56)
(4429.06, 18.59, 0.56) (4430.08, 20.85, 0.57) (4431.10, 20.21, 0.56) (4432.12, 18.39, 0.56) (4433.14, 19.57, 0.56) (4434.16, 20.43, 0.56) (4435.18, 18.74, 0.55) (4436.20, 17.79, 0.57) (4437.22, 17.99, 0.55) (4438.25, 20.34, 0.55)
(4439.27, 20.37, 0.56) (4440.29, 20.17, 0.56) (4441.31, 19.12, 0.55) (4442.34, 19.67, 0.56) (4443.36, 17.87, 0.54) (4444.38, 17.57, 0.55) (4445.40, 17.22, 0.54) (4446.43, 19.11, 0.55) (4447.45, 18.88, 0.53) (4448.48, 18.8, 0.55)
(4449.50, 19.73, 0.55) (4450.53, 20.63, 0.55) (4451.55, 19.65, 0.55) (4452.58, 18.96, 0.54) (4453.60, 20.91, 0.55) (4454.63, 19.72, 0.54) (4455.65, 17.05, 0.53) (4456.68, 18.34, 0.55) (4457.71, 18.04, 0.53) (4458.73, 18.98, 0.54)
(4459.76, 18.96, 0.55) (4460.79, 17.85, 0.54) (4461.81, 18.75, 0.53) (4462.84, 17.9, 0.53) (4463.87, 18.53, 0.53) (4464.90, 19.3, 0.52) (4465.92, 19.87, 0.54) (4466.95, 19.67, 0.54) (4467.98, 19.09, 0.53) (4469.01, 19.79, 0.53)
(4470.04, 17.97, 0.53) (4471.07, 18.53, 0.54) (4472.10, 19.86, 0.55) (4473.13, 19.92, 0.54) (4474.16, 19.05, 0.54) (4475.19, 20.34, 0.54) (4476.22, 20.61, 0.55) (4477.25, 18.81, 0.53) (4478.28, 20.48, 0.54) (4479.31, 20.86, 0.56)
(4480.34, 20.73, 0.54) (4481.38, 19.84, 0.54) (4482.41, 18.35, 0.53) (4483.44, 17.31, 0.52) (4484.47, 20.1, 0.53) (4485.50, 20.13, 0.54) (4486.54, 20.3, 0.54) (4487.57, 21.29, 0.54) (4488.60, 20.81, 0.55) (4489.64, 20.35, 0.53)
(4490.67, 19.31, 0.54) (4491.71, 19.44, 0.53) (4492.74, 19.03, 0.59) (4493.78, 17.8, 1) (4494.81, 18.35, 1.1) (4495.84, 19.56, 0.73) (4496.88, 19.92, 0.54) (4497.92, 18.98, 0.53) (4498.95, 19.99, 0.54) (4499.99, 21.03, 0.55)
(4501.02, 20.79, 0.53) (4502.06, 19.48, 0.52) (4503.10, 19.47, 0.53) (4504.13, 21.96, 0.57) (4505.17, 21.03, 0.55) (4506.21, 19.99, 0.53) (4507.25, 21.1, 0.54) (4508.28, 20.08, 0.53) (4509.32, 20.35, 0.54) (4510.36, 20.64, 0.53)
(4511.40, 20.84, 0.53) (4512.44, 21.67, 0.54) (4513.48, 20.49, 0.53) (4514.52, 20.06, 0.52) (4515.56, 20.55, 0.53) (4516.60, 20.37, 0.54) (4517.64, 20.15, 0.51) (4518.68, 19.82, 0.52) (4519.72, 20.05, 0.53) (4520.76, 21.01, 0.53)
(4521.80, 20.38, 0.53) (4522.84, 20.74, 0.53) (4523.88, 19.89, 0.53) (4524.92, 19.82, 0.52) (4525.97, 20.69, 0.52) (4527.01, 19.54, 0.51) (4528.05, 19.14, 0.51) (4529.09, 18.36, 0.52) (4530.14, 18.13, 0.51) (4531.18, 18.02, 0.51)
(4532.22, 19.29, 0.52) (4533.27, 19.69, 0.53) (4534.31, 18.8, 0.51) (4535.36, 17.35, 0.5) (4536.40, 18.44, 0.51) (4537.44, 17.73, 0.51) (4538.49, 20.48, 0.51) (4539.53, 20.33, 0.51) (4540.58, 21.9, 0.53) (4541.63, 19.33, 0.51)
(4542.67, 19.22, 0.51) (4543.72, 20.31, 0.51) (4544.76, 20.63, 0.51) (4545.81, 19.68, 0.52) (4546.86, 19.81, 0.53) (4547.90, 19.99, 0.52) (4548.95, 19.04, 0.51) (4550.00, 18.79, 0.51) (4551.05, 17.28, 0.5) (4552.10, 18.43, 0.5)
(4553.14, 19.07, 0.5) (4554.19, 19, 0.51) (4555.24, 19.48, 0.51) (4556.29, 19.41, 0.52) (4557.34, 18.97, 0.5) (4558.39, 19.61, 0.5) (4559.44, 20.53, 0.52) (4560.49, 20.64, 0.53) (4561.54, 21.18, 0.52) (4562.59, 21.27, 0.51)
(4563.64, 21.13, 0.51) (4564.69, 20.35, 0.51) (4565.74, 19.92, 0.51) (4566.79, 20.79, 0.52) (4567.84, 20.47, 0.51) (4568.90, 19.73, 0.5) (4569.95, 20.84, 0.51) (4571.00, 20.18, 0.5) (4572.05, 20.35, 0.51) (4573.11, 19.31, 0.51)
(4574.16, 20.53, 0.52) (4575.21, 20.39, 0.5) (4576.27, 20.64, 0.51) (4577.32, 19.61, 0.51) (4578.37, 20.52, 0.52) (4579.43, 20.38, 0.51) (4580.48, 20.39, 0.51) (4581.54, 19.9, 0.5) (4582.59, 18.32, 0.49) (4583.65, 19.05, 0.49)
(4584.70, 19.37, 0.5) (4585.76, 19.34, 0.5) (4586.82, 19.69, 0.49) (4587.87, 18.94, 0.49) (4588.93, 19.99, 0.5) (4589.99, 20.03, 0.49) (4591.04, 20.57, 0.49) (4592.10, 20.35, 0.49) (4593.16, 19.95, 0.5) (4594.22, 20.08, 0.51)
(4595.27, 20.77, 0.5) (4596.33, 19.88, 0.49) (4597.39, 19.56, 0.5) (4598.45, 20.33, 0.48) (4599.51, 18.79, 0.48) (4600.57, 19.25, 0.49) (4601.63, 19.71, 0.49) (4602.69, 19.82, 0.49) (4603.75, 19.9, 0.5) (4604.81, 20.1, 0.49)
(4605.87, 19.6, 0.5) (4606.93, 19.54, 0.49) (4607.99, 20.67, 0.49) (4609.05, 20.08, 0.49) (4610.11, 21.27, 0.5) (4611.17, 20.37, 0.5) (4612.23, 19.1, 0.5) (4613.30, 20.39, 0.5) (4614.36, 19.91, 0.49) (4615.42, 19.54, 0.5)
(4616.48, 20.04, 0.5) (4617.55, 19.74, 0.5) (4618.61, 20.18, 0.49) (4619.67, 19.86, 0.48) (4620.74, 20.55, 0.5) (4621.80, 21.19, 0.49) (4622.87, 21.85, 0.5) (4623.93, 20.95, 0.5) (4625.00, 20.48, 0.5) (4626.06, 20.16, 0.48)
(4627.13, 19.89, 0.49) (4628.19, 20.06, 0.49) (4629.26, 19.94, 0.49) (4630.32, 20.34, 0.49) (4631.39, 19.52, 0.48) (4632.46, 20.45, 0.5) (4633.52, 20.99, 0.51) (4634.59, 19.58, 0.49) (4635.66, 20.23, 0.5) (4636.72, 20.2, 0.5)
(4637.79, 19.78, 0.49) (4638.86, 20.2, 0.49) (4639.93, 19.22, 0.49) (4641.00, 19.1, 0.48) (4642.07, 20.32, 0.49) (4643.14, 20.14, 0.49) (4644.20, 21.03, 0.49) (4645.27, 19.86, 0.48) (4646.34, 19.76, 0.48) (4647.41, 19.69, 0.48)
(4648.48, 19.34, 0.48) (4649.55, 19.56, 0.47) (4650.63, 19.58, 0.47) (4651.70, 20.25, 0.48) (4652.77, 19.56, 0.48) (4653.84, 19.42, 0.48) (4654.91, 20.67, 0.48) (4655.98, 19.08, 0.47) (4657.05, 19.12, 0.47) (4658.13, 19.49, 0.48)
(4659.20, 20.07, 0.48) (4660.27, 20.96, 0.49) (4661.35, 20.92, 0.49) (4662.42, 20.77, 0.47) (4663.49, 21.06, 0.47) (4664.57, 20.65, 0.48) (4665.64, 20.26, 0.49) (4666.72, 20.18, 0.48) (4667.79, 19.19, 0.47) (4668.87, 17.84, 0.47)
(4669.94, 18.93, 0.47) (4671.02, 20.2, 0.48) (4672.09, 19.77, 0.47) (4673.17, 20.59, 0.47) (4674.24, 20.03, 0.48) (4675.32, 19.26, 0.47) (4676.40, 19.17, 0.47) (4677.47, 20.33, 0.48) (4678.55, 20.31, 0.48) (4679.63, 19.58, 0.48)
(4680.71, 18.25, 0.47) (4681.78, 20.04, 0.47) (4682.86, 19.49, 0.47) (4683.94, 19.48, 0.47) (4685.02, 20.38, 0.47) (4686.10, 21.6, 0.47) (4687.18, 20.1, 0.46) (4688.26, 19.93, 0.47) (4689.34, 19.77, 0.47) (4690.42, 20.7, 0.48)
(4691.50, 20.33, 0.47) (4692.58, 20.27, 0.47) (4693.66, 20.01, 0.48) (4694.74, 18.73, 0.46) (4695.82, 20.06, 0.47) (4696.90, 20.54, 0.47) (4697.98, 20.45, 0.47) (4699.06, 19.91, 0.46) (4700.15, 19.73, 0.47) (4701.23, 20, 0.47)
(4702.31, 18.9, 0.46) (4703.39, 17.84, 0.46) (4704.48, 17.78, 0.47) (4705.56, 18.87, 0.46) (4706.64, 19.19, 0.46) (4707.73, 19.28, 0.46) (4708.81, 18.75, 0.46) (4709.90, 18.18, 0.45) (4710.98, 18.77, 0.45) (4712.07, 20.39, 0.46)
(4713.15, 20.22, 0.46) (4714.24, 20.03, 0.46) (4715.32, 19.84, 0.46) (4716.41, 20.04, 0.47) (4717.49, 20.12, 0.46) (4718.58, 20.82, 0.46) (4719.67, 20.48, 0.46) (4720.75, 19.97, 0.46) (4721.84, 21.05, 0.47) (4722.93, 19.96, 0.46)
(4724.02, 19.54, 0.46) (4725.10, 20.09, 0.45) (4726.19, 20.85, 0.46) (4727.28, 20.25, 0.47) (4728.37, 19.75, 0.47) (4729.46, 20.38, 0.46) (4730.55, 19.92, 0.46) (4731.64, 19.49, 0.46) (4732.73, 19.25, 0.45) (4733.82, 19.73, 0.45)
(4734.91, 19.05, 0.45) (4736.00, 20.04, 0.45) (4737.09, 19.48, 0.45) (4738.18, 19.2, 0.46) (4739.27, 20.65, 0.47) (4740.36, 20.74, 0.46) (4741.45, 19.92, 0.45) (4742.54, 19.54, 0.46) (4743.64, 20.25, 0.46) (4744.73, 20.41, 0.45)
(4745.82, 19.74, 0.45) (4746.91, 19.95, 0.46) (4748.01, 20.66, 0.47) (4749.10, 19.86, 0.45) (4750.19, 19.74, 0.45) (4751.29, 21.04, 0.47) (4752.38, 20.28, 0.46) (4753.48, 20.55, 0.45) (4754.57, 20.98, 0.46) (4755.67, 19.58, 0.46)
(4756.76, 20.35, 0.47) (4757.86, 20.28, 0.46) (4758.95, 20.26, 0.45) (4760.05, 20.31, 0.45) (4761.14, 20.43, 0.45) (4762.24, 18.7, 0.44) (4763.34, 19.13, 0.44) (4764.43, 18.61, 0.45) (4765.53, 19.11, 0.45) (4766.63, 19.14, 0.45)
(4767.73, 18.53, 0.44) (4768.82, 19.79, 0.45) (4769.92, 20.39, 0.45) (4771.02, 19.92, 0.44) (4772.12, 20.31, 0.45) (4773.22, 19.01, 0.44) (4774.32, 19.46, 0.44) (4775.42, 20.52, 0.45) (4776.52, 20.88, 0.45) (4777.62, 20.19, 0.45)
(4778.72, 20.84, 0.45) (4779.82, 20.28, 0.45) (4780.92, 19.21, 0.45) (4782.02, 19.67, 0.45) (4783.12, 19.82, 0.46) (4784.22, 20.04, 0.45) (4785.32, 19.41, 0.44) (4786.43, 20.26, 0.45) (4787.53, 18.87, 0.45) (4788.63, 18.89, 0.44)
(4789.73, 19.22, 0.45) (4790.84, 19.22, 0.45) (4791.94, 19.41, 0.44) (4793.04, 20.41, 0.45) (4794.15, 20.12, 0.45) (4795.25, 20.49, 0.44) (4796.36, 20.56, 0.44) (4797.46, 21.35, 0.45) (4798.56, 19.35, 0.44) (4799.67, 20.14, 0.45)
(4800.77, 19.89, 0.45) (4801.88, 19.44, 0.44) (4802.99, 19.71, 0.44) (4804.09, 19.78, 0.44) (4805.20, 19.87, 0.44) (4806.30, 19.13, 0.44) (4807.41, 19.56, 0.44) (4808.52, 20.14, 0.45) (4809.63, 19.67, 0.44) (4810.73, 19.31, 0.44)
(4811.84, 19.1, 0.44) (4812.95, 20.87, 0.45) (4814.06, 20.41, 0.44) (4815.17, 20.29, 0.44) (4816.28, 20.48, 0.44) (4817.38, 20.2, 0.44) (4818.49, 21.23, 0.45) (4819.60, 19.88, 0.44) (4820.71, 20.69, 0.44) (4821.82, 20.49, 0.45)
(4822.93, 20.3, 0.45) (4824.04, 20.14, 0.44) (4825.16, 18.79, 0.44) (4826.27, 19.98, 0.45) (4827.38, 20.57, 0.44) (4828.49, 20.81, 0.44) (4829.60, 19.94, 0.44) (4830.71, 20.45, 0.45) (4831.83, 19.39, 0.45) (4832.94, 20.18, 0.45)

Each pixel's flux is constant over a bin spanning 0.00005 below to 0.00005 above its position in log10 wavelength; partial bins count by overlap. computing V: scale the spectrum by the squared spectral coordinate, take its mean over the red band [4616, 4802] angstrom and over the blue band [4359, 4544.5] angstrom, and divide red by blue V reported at 1.16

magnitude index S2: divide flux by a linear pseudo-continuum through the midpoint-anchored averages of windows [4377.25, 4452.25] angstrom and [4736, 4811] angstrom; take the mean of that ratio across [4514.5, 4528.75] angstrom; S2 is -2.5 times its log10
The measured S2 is -0.06 mag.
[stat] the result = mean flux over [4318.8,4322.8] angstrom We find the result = 20.4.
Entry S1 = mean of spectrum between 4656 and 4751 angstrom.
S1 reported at 19.9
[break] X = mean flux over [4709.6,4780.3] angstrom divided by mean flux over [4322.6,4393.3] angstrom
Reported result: 1.08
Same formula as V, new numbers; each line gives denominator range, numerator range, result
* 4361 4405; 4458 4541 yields 1.14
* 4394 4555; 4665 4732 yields 1.13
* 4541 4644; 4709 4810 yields 1.07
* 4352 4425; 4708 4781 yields 1.26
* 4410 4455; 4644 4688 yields 1.14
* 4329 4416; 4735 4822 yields 1.29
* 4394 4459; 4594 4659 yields 1.16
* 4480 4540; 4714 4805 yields 1.12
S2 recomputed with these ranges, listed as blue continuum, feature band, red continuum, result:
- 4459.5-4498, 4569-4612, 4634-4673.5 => -0.01 mag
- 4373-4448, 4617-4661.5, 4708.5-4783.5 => -0.03 mag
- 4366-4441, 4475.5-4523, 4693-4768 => -0.07 mag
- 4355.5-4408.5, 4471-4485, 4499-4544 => -0.01 mag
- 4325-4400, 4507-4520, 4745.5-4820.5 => -0.08 mag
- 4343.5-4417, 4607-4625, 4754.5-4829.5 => -0.06 mag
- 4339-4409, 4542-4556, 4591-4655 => 0.01 mag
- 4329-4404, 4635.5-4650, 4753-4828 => -0.03 mag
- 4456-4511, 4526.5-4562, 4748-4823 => 0.02 mag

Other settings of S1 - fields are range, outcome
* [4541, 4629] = 20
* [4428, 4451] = 19.2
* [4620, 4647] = 20.2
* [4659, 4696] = 20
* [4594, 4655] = 20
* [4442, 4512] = 19.5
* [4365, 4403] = 18.1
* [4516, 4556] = 19.5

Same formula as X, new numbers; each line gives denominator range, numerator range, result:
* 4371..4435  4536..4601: 1.08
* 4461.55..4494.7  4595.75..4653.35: 1.03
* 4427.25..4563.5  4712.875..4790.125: 1.02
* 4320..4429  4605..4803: 1.07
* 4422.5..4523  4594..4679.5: 1.02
